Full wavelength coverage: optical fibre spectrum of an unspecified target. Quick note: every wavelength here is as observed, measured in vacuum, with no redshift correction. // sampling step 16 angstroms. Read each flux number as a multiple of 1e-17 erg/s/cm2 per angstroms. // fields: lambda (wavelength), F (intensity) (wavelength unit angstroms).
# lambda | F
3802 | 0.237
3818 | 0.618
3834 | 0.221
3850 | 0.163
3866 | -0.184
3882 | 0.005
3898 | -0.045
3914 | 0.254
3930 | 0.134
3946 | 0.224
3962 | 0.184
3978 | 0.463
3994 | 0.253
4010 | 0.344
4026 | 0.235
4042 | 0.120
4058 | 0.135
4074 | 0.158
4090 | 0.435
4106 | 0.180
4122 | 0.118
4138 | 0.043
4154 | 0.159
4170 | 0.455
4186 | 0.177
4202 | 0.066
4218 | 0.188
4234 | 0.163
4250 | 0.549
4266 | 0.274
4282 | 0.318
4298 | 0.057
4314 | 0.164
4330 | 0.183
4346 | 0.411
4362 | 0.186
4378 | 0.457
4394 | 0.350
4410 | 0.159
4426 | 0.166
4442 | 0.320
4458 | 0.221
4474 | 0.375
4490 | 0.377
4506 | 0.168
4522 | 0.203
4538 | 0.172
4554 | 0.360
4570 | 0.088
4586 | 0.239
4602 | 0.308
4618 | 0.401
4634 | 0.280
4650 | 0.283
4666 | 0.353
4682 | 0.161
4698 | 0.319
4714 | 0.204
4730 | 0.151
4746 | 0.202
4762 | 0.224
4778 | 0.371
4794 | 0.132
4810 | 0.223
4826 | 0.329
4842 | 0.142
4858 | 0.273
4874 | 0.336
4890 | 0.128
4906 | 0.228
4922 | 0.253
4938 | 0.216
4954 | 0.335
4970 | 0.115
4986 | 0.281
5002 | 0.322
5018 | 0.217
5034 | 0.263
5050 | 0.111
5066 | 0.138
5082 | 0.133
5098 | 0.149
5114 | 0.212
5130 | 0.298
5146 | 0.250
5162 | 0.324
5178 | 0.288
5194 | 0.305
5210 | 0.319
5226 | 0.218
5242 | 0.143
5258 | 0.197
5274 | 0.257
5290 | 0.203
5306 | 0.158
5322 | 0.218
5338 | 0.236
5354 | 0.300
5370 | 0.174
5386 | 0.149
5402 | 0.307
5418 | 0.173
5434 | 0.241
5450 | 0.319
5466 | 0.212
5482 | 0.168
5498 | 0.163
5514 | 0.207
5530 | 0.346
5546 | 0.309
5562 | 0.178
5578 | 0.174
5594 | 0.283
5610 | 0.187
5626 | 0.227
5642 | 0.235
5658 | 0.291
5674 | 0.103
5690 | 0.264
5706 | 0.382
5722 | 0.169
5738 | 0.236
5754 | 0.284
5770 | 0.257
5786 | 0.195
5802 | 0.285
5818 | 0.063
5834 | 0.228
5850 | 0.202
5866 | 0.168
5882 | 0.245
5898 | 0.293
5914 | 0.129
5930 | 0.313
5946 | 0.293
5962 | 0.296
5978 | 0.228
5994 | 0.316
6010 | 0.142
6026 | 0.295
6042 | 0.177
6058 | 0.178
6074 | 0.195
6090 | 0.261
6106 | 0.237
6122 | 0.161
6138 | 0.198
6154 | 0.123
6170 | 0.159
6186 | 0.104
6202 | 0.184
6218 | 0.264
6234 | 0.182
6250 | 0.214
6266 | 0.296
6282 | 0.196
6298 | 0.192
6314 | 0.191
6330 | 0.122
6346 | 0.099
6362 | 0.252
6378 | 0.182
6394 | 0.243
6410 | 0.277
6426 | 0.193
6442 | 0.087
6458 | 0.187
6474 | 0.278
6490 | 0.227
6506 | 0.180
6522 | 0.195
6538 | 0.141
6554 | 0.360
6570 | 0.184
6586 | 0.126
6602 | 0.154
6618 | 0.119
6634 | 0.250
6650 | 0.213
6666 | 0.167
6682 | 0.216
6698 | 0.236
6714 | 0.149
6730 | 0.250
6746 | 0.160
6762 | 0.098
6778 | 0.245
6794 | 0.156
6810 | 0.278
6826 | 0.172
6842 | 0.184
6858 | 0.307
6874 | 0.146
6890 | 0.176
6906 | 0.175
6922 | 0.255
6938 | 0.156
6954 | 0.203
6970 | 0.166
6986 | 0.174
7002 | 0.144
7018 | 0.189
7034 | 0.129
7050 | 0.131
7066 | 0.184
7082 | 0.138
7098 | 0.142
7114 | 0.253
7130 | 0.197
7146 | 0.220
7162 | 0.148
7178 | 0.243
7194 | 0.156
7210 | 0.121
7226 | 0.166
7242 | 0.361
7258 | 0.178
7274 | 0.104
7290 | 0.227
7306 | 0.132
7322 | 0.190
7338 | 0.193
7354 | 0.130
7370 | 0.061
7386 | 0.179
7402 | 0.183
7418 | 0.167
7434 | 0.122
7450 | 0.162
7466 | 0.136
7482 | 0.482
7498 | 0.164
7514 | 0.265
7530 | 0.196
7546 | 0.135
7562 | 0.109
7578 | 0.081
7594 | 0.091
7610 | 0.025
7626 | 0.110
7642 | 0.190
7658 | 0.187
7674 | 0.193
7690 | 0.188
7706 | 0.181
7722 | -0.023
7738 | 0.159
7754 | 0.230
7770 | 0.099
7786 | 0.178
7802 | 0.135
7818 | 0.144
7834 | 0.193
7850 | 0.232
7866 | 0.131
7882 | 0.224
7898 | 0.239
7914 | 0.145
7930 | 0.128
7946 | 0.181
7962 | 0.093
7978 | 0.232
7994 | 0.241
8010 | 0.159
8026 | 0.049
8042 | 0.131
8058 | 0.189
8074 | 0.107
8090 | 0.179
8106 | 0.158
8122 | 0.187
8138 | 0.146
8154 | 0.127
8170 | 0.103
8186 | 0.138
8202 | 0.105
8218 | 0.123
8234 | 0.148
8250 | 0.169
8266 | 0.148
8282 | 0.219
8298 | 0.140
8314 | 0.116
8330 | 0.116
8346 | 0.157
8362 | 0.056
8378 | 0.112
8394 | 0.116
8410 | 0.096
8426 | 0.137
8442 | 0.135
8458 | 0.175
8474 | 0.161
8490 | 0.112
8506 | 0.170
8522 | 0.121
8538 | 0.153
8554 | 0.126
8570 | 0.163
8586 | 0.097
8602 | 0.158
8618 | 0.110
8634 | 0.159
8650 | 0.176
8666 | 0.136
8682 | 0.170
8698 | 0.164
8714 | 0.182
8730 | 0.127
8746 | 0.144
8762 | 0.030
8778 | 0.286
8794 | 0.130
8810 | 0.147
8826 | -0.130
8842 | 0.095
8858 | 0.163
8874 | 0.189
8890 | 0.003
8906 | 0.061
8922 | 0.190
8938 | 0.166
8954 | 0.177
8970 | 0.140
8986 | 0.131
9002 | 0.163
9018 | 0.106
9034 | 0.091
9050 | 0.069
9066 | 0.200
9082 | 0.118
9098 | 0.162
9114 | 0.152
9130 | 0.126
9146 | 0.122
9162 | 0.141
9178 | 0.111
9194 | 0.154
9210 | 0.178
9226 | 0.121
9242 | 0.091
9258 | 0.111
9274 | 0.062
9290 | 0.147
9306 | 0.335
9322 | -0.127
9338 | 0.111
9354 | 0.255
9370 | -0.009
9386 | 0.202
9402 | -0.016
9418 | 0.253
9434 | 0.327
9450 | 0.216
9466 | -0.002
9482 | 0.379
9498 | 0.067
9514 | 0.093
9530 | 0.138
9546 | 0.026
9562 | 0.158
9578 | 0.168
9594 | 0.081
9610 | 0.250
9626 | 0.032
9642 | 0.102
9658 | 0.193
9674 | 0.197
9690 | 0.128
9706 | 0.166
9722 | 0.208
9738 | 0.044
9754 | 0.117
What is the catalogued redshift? 0.14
